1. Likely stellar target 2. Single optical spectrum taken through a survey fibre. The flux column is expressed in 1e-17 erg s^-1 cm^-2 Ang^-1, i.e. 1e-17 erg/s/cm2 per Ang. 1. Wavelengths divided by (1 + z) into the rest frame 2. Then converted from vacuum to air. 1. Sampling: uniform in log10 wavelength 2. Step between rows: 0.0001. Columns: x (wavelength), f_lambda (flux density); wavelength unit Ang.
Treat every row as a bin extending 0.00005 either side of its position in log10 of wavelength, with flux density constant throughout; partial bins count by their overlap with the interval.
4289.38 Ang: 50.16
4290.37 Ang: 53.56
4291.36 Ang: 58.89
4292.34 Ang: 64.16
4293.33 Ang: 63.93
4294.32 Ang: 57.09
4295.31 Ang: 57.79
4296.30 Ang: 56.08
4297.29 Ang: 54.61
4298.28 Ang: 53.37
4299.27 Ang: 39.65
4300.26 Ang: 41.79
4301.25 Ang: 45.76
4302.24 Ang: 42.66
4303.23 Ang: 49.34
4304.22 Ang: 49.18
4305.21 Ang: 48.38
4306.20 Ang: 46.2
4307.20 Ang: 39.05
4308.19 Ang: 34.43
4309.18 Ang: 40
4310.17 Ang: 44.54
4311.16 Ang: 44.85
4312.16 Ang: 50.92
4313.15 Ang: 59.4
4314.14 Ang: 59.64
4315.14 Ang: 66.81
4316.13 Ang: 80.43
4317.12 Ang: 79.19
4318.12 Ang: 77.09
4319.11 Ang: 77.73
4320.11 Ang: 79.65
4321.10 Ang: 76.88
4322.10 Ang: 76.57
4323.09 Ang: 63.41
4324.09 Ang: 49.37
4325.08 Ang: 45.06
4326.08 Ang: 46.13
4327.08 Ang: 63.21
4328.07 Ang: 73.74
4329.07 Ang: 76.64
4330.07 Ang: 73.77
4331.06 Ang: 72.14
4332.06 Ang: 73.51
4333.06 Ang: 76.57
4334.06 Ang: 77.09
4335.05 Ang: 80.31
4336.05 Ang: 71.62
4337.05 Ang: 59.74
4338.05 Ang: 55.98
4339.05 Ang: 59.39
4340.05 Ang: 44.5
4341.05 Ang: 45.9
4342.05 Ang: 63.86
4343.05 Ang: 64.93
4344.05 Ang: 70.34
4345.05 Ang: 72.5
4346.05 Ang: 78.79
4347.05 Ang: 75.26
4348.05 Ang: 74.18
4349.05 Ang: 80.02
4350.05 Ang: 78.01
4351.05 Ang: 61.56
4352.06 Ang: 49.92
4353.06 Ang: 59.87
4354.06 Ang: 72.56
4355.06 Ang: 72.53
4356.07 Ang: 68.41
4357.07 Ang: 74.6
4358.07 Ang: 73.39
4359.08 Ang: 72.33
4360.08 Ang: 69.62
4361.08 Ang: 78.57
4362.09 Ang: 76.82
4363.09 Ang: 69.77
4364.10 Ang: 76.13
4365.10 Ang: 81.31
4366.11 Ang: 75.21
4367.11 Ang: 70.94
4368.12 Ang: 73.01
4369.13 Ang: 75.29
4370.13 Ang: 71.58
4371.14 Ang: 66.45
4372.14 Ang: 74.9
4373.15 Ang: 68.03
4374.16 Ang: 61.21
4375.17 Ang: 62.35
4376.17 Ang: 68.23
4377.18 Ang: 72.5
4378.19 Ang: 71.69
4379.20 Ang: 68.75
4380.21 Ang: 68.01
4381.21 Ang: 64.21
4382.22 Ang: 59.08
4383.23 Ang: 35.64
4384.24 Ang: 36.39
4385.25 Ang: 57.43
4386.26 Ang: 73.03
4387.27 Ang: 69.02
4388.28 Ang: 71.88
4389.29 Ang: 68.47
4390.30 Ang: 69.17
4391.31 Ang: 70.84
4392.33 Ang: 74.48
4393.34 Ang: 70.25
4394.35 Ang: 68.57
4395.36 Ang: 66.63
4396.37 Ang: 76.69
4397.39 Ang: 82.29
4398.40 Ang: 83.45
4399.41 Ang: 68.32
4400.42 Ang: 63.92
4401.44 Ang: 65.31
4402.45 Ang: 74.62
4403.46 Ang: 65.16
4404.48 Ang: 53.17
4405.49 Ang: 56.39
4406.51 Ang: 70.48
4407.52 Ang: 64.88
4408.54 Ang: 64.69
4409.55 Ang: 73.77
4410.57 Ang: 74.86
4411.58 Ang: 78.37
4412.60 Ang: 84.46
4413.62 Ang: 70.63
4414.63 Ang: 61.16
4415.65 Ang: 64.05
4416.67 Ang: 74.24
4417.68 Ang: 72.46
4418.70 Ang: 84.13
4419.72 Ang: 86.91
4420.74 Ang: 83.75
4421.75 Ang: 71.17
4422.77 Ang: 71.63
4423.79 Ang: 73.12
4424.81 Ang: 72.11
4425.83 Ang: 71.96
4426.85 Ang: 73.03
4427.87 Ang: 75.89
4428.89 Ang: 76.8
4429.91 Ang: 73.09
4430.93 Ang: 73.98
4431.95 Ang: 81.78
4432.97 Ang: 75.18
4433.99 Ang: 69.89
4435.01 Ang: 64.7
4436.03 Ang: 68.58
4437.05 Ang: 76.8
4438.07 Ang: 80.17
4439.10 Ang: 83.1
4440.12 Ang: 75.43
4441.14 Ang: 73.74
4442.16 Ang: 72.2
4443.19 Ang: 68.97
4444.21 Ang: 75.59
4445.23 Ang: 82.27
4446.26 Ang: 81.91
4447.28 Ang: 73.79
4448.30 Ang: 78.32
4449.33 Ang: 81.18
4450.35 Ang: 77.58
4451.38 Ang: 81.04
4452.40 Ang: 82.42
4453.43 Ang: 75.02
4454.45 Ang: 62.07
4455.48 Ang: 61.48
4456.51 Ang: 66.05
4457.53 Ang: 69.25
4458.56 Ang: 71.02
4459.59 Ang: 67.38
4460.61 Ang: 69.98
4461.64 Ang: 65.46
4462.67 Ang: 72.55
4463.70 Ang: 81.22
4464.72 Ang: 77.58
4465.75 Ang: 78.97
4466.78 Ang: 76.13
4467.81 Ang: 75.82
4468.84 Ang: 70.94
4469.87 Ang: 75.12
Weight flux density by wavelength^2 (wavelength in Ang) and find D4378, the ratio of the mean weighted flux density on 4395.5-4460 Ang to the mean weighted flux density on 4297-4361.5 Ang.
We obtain 1.22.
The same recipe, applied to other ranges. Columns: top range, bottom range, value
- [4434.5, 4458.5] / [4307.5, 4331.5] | 1.25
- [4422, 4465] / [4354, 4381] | 1.07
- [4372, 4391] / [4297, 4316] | 1.37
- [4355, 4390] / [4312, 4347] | 1.04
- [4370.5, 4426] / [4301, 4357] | 1.13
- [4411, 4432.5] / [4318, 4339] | 1.14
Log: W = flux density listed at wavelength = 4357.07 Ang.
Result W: 74.6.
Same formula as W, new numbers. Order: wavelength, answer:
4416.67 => 74.24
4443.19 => 68.97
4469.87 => 75.12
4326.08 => 46.13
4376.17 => 68.23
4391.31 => 70.84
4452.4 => 82.42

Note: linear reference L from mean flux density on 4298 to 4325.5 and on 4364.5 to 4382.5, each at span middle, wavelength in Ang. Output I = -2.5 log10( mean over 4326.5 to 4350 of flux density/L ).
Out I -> -0.120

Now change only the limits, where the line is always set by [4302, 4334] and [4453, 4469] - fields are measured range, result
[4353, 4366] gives -0.15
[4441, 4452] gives -0.10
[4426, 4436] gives -0.07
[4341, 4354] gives -0.09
